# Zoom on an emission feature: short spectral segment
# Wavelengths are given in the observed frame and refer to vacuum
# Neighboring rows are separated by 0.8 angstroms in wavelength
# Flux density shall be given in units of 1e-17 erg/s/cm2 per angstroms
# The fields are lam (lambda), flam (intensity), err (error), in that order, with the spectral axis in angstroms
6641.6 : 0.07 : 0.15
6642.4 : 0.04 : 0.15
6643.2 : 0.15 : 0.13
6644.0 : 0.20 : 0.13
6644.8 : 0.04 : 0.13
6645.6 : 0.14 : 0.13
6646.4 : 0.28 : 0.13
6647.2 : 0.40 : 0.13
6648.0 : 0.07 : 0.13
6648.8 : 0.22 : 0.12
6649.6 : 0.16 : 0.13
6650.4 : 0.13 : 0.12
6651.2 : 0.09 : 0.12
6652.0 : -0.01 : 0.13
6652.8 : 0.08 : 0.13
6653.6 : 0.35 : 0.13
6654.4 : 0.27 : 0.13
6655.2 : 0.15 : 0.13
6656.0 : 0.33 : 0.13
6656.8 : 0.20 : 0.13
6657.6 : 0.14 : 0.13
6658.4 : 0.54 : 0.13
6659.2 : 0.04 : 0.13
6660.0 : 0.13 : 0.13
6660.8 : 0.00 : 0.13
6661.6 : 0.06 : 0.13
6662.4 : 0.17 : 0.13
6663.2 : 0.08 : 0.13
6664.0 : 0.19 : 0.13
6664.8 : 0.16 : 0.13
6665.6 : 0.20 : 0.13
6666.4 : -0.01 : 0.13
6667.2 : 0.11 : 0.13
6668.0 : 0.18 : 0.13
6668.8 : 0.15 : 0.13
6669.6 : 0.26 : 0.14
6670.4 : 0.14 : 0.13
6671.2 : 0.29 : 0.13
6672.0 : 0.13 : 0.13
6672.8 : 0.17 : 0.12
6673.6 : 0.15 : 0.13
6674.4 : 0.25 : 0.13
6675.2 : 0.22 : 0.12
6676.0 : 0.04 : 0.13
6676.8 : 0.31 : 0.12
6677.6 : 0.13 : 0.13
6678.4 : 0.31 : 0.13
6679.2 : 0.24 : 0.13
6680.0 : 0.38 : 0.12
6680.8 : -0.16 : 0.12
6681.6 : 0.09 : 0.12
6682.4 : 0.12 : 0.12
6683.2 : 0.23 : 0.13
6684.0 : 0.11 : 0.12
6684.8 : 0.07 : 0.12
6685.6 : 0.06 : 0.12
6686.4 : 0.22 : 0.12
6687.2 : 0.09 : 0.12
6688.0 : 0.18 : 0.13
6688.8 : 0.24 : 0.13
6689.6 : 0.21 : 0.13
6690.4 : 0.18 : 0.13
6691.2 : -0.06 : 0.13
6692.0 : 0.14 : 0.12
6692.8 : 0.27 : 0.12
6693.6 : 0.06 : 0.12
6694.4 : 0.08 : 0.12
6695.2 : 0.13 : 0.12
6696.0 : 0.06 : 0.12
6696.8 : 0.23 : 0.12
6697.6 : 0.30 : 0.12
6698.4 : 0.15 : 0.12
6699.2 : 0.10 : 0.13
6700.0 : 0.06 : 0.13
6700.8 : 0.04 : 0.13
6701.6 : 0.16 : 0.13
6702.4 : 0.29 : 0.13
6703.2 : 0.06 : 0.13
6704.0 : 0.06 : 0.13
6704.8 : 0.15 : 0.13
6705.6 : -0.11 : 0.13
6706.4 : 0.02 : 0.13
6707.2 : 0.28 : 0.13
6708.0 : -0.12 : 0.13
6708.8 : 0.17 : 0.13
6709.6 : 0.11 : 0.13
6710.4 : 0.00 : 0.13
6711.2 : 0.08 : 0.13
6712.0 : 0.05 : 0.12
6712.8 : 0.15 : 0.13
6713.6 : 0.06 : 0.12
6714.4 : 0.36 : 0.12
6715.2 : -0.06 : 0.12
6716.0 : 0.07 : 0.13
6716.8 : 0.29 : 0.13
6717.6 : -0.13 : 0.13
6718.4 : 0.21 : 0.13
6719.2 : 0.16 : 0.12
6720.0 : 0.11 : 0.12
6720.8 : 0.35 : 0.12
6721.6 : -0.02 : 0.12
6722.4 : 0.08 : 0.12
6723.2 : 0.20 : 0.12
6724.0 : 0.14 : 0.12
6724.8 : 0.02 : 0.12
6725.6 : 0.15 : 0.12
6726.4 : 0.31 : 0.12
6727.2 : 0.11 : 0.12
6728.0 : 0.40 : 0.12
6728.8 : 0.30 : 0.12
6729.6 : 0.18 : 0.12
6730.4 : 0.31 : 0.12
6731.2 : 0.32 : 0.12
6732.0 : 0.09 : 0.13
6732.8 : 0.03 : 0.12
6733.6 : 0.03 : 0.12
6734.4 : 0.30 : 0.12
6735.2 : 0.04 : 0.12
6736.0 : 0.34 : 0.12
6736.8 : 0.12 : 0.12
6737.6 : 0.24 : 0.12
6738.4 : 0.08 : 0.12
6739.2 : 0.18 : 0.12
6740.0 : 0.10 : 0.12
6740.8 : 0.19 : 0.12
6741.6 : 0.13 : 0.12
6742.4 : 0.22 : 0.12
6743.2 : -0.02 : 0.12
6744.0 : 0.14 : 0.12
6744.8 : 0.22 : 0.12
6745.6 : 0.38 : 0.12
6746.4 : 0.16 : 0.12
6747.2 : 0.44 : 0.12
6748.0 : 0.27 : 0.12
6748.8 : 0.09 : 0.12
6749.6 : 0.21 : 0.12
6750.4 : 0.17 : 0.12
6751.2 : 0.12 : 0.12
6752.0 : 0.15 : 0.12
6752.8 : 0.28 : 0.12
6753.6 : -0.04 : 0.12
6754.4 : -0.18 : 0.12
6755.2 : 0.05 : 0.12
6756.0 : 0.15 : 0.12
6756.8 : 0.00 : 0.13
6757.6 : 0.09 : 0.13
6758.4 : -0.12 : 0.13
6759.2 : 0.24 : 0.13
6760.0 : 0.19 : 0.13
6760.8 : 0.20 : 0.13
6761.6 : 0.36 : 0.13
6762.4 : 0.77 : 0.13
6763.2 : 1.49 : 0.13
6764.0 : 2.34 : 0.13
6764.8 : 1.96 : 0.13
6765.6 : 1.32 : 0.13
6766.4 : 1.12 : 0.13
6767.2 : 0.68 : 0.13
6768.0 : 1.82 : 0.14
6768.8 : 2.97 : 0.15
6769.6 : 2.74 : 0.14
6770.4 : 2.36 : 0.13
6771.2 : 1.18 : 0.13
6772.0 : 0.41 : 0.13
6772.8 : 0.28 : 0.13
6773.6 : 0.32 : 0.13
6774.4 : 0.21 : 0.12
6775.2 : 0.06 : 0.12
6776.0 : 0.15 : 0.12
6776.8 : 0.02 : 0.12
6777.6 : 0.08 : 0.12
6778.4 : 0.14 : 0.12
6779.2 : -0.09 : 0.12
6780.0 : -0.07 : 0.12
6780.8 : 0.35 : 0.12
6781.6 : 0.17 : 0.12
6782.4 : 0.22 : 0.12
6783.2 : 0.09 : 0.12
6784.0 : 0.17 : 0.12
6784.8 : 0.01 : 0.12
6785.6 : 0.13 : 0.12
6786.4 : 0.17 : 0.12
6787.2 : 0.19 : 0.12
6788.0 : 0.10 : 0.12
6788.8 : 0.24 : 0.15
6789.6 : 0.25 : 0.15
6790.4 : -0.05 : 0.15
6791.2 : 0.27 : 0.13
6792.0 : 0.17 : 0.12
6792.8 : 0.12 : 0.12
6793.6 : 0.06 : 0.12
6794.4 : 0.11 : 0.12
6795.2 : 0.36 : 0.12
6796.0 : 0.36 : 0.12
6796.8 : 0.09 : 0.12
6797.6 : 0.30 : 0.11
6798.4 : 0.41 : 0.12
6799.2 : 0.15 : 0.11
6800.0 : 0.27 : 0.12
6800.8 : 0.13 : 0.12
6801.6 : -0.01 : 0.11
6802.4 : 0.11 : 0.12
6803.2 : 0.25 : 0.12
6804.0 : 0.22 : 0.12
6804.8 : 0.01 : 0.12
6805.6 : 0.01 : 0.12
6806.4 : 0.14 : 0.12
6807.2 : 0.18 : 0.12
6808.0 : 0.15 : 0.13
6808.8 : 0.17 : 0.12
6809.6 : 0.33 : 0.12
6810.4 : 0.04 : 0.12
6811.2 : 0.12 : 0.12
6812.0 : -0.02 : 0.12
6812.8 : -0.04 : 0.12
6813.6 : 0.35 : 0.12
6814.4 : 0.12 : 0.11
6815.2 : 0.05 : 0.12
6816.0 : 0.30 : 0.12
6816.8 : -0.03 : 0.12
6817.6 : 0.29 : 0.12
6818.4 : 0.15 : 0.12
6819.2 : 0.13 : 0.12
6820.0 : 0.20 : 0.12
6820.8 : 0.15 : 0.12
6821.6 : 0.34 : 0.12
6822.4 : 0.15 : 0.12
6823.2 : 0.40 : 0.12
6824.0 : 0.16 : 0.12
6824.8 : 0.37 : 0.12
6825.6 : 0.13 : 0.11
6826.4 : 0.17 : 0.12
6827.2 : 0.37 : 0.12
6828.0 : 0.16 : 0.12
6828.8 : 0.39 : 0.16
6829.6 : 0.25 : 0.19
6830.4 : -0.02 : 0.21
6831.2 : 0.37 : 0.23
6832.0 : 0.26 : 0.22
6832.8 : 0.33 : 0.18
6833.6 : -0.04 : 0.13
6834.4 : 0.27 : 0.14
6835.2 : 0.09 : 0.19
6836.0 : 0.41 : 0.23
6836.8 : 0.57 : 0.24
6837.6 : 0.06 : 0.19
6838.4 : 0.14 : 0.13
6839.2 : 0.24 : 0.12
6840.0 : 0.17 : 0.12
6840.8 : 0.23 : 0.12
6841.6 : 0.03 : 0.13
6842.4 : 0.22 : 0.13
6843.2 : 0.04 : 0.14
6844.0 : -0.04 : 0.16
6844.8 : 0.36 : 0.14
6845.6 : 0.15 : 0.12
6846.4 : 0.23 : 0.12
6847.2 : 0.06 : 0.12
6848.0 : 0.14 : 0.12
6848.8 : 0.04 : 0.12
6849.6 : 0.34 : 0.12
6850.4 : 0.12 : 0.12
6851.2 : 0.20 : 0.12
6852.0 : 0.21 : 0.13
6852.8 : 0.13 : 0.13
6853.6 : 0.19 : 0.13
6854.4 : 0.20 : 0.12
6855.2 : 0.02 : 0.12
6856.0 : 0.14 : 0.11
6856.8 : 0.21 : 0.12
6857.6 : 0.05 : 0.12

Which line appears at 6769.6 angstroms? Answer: [O II]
